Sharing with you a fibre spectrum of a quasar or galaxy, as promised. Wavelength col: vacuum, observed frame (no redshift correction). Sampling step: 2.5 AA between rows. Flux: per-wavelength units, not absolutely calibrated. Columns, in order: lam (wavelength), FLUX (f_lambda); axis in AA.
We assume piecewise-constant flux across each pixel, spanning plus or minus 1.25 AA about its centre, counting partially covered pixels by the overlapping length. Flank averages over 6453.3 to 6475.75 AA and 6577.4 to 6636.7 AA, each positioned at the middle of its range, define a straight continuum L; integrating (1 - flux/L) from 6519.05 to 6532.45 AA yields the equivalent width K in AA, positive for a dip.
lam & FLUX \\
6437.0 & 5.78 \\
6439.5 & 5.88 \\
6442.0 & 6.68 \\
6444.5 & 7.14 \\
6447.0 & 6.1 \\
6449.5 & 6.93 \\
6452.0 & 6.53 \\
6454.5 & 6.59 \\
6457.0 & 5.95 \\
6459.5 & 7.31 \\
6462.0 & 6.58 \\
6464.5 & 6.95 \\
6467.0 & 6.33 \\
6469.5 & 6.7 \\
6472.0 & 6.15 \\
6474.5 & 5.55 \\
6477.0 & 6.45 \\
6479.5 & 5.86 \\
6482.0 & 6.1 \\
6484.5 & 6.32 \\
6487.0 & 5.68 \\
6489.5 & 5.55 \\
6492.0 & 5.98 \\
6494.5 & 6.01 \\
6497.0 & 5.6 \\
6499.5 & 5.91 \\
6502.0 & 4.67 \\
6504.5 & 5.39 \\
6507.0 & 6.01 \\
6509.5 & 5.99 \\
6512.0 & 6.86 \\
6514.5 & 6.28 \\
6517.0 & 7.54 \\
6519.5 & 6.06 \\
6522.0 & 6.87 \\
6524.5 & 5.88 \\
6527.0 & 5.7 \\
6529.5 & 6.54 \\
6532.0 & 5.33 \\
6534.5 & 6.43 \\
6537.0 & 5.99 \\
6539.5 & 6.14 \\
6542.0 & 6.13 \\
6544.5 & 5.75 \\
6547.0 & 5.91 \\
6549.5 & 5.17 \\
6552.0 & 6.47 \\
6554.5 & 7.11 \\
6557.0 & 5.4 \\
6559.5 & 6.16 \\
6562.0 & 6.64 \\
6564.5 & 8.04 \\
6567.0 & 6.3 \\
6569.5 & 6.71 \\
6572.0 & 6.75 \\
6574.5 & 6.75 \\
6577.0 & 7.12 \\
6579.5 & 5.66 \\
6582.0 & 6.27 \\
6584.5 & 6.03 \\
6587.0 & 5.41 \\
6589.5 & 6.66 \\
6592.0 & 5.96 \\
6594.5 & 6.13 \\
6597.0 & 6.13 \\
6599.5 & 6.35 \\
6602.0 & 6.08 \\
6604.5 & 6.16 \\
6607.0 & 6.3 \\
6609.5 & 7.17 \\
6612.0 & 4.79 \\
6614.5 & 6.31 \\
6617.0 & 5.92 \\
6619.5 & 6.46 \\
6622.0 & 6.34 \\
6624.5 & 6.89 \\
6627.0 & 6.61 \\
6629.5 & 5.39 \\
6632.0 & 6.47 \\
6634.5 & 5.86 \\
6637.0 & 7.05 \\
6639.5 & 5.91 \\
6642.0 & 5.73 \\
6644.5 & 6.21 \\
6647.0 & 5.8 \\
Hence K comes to 0.48 AA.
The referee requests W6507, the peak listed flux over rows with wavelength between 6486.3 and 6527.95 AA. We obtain 7.54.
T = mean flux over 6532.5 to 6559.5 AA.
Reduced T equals 6.04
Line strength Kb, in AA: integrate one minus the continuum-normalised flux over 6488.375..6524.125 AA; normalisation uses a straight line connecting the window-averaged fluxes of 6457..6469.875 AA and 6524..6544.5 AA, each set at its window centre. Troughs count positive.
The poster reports 1.3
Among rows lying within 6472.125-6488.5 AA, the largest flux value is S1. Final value 6.45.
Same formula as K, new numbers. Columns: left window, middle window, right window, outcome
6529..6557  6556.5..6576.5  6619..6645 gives -1.8 AA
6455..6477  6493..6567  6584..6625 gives 2.1 AA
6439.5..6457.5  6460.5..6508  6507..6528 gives 3.4 AA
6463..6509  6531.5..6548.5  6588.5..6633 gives 0.3 AA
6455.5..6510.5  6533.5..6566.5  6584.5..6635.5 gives -0.8 AA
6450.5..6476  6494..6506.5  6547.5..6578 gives 1.9 AA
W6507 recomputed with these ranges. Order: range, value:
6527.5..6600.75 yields 8.04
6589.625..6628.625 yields 7.17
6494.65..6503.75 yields 5.91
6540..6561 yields 7.11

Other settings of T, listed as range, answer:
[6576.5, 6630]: 6.19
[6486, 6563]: 6.04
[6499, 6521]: 6.09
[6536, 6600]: 6.27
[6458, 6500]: 6.18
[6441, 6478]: 6.53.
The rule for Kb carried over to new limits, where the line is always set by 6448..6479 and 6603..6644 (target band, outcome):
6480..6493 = 1.05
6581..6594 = 0.42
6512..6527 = -0.23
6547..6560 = 0.59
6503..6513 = 0.62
